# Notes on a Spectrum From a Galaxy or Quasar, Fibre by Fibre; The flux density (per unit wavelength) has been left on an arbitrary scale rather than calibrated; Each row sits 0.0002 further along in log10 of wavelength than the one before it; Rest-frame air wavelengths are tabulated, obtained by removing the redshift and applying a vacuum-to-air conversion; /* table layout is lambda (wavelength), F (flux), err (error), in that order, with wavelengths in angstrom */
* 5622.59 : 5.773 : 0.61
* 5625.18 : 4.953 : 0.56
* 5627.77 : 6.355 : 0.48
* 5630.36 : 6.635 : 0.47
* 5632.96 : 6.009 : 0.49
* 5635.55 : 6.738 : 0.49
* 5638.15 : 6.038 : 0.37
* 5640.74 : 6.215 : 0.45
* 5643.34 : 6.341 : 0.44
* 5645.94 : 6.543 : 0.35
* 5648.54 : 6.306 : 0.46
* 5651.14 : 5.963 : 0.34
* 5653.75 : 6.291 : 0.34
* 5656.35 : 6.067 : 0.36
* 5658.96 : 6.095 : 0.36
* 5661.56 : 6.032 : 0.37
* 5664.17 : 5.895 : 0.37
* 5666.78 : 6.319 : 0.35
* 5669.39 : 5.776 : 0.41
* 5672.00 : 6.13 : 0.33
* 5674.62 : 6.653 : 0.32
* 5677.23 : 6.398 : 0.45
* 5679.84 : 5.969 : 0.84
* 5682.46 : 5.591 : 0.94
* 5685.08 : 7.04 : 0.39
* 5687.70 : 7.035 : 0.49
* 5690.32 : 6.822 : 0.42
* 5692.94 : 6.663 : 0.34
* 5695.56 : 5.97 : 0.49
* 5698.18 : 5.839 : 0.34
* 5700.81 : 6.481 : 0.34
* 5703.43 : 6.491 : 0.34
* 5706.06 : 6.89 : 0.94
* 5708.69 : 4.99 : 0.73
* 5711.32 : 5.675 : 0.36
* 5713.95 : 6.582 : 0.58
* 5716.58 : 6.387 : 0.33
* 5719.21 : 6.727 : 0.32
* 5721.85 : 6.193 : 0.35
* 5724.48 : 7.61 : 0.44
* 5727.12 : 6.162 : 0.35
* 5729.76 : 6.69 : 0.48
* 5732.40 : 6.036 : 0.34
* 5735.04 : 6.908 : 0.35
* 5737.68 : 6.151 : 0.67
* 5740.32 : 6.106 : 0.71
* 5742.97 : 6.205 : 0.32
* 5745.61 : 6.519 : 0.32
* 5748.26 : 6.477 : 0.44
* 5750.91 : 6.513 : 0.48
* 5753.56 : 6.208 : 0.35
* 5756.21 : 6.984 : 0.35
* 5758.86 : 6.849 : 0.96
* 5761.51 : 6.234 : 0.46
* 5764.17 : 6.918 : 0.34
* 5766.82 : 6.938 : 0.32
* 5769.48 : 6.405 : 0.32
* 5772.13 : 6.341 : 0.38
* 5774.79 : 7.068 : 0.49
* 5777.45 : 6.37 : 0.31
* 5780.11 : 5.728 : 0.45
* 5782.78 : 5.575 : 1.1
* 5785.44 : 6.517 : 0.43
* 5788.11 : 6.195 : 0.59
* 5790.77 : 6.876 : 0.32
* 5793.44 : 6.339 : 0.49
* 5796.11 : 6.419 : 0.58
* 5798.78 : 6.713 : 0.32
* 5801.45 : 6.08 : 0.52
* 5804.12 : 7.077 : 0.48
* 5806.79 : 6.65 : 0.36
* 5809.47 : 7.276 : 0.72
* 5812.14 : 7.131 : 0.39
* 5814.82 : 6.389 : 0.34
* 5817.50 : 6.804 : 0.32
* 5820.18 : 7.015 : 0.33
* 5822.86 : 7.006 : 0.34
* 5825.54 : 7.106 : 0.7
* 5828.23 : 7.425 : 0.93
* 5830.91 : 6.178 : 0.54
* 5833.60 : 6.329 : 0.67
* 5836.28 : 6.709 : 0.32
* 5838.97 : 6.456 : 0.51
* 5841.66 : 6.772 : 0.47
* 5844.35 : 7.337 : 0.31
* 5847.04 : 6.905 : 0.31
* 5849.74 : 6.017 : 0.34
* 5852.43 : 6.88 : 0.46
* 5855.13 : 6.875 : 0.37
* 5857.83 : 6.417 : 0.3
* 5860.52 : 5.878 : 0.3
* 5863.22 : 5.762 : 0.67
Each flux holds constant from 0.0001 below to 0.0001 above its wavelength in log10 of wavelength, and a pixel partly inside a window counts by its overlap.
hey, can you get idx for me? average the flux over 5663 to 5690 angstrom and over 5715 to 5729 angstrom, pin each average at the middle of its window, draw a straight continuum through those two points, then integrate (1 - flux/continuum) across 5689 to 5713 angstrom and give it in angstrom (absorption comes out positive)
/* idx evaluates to 1.0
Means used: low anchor 6.3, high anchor 6.62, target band 6.21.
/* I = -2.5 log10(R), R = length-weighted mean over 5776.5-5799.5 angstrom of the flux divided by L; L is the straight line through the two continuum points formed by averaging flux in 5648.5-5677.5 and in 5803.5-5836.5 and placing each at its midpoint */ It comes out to 0.07 mag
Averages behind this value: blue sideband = 6.14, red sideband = 6.85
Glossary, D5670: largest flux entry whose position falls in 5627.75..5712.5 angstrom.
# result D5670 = 7.04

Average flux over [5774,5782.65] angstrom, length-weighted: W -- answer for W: 6.23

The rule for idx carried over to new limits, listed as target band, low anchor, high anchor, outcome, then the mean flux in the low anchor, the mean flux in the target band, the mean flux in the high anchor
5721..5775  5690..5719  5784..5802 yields -1.6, 6.25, 6.54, 6.46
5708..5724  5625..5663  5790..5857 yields 0.5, 6.21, 6.22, 6.75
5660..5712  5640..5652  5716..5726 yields 2.3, 6.29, 6.24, 6.74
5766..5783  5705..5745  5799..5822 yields 0.6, 6.35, 6.38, 6.8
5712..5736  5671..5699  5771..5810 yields -0.5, 6.39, 6.56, 6.47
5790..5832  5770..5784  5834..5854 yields -2.0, 6.23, 6.78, 6.71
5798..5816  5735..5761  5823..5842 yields -0.3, 6.46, 6.77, 6.73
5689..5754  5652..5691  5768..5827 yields 0.2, 6.26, 6.37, 6.6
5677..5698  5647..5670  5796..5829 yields -0.6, 6.1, 6.41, 6.86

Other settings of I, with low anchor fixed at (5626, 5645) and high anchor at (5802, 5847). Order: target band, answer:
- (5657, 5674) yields 0.06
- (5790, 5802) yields 0.04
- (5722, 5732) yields -0.02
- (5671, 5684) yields 0.04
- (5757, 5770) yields 0.00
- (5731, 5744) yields 0.05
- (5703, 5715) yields 0.07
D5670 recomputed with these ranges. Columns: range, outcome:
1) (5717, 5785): 7.61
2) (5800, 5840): 7.425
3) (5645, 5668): 6.543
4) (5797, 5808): 7.077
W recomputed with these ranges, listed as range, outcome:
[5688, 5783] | 6.43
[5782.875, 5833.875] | 6.69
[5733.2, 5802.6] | 6.45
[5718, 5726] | 6.83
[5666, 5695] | 6.39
